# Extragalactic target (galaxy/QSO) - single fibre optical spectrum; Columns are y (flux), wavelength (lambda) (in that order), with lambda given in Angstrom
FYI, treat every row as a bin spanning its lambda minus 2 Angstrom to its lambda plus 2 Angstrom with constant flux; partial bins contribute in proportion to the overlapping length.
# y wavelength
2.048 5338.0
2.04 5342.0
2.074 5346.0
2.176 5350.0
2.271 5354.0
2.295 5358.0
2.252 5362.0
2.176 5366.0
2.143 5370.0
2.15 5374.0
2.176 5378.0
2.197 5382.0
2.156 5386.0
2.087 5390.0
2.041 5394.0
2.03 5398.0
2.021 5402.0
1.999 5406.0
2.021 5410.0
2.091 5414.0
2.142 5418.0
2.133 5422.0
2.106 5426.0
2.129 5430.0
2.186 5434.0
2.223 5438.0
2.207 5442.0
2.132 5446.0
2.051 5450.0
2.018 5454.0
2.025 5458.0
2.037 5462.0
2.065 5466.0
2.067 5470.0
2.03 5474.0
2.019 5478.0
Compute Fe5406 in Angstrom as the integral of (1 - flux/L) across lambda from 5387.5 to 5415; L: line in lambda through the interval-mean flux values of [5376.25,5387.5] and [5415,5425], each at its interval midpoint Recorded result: 1.4 Angstrom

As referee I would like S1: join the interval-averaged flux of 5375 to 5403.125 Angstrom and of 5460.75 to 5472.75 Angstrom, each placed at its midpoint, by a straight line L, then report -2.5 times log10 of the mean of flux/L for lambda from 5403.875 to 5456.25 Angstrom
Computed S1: -0.02 mag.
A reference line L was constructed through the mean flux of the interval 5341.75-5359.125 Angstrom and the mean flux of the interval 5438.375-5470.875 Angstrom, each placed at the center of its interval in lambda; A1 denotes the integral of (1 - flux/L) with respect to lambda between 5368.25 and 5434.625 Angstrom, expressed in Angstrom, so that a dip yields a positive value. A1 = 0.8 Angstrom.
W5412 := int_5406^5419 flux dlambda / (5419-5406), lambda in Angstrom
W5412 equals 2.07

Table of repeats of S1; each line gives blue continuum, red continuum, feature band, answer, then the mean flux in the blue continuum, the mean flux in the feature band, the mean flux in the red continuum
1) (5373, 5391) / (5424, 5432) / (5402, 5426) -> 0.028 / 2.16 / 2.07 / 2.12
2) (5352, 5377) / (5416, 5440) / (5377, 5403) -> 0.044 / 2.21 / 2.1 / 2.15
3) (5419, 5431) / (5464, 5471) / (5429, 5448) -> -0.037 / 2.12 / 2.18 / 2.07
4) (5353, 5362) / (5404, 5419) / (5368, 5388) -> 0.015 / 2.28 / 2.16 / 2.06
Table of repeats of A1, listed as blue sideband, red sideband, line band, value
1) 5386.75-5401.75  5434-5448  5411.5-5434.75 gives 0.13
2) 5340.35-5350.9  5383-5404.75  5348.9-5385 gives -2.11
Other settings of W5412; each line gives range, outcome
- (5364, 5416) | 2.1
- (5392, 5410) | 2.02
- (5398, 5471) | 2.09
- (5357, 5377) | 2.2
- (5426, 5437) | 2.15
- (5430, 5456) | 2.14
